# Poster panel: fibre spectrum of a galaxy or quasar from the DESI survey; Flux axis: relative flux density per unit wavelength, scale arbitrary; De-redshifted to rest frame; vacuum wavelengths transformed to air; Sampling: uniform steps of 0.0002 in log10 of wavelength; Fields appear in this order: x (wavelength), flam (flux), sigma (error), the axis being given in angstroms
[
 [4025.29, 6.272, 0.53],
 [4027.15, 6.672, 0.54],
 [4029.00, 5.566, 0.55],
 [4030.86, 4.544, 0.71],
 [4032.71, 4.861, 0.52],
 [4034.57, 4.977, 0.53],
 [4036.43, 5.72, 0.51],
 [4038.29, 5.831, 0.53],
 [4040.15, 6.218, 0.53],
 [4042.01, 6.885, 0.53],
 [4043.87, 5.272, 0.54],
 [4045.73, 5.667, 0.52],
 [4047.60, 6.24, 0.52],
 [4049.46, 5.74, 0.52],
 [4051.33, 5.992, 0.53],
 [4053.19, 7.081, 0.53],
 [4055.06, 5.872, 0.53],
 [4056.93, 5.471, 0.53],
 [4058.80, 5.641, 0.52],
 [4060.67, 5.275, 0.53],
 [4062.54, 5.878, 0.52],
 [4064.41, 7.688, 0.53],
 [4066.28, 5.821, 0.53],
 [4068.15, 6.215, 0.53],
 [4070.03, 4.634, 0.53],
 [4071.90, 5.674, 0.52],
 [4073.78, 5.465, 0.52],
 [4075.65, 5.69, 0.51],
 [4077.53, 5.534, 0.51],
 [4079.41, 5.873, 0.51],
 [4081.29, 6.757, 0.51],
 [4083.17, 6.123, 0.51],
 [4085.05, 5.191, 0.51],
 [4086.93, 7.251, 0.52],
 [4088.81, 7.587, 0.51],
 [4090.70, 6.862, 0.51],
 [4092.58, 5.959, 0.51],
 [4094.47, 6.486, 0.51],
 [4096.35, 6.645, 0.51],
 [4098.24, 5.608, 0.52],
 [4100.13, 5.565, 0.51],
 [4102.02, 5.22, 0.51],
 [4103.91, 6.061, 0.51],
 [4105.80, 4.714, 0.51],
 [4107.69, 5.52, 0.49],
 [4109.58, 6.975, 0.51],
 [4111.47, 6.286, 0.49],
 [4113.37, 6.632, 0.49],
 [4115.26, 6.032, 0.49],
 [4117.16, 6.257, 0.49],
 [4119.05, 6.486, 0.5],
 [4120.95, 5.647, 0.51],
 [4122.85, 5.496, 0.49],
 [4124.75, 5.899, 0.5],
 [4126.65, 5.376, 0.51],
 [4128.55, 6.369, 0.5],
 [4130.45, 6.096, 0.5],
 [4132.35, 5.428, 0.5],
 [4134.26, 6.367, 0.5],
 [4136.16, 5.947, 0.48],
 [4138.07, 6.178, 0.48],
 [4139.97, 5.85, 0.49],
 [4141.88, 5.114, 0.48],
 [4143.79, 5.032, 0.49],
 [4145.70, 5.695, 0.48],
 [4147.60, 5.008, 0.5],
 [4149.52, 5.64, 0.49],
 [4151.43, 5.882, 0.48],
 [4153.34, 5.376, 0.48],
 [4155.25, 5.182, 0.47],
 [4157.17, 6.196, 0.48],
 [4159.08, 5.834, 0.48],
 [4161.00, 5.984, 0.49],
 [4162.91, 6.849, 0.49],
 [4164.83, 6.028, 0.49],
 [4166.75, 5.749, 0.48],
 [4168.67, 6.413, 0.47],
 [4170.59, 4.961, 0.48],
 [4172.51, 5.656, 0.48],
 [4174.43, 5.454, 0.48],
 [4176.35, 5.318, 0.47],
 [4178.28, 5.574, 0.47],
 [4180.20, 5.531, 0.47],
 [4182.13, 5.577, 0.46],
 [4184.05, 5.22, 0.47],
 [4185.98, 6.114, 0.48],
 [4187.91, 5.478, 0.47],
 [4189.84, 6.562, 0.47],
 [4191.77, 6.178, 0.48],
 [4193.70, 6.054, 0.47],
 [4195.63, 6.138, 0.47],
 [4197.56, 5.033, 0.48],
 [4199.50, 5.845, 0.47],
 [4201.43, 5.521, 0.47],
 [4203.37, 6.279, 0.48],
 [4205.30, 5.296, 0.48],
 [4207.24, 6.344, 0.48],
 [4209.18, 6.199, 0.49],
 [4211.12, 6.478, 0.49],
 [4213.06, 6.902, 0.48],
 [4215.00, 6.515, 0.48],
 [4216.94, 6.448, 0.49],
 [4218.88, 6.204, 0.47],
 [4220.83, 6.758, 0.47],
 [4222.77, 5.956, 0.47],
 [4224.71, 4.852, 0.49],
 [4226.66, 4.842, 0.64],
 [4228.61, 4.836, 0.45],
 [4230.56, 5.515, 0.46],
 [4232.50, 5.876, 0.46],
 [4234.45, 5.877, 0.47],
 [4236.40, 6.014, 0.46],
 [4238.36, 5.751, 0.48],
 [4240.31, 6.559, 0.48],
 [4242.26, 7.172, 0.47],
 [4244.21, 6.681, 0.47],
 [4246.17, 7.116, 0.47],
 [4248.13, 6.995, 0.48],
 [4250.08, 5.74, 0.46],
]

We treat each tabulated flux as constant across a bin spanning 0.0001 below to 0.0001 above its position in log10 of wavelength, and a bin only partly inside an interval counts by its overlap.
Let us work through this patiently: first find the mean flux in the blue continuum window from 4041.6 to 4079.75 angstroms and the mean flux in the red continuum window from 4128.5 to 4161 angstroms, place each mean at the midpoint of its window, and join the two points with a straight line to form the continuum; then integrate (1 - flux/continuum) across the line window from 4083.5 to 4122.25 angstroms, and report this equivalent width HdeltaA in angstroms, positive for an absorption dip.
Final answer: -2.4 angstroms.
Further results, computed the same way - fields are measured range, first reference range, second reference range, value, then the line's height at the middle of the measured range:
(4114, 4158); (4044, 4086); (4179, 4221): 1.34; 5.95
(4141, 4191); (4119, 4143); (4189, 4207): 1.64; 5.87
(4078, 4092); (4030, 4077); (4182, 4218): -1.55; 5.83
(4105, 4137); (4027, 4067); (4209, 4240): -0.50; 5.89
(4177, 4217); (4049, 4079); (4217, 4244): -0.37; 5.9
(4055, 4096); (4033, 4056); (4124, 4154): -1.43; 5.85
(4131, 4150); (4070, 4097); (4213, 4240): 1.28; 6.04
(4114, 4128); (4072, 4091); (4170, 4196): 0.20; 6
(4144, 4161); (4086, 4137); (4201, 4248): 1.41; 6.1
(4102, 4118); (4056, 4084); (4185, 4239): -0.38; 5.87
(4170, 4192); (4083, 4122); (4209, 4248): 1.85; 6.15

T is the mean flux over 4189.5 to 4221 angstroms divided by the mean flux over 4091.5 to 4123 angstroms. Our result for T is 1.0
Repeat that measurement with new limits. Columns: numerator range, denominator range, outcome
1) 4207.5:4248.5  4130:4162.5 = 1.08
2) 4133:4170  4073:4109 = 0.96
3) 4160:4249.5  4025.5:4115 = 1.00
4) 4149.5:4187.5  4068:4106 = 0.96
